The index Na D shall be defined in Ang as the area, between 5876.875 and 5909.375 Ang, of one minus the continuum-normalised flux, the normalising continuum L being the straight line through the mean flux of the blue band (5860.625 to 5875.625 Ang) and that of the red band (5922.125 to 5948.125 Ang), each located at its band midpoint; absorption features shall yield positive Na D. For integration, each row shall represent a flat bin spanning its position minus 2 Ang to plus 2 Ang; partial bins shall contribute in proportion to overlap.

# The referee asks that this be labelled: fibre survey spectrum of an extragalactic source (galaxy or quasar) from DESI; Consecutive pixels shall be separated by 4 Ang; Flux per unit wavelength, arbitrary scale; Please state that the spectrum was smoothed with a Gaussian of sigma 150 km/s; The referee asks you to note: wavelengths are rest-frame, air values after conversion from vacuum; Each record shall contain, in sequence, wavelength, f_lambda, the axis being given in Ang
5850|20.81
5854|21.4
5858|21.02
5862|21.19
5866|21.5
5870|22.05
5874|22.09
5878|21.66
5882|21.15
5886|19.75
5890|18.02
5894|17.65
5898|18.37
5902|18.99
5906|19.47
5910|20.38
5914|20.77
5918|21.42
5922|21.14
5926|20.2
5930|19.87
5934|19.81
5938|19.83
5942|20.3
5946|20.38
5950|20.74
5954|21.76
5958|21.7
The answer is 2.7 Ang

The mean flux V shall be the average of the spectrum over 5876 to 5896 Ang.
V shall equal 19.6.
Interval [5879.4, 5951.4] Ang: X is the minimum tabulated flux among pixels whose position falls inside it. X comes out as 17.65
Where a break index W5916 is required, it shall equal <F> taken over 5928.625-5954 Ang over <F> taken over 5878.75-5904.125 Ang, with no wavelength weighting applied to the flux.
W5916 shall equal 1.06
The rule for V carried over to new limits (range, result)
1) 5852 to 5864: 21.2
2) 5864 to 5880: 21.8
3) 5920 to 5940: 20.2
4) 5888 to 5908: 18.5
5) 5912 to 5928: 20.9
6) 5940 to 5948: 20.3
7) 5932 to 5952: 20.2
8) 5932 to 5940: 19.8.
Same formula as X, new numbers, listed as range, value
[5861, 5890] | 18.02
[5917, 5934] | 19.81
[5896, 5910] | 18.37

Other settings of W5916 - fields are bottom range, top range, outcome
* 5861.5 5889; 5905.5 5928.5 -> 0.97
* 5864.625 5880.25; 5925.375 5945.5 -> 0.92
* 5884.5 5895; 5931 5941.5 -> 1.08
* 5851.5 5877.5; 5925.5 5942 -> 0.93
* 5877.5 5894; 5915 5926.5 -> 1.07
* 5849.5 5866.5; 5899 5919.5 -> 0.95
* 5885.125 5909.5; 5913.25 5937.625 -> 1.09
